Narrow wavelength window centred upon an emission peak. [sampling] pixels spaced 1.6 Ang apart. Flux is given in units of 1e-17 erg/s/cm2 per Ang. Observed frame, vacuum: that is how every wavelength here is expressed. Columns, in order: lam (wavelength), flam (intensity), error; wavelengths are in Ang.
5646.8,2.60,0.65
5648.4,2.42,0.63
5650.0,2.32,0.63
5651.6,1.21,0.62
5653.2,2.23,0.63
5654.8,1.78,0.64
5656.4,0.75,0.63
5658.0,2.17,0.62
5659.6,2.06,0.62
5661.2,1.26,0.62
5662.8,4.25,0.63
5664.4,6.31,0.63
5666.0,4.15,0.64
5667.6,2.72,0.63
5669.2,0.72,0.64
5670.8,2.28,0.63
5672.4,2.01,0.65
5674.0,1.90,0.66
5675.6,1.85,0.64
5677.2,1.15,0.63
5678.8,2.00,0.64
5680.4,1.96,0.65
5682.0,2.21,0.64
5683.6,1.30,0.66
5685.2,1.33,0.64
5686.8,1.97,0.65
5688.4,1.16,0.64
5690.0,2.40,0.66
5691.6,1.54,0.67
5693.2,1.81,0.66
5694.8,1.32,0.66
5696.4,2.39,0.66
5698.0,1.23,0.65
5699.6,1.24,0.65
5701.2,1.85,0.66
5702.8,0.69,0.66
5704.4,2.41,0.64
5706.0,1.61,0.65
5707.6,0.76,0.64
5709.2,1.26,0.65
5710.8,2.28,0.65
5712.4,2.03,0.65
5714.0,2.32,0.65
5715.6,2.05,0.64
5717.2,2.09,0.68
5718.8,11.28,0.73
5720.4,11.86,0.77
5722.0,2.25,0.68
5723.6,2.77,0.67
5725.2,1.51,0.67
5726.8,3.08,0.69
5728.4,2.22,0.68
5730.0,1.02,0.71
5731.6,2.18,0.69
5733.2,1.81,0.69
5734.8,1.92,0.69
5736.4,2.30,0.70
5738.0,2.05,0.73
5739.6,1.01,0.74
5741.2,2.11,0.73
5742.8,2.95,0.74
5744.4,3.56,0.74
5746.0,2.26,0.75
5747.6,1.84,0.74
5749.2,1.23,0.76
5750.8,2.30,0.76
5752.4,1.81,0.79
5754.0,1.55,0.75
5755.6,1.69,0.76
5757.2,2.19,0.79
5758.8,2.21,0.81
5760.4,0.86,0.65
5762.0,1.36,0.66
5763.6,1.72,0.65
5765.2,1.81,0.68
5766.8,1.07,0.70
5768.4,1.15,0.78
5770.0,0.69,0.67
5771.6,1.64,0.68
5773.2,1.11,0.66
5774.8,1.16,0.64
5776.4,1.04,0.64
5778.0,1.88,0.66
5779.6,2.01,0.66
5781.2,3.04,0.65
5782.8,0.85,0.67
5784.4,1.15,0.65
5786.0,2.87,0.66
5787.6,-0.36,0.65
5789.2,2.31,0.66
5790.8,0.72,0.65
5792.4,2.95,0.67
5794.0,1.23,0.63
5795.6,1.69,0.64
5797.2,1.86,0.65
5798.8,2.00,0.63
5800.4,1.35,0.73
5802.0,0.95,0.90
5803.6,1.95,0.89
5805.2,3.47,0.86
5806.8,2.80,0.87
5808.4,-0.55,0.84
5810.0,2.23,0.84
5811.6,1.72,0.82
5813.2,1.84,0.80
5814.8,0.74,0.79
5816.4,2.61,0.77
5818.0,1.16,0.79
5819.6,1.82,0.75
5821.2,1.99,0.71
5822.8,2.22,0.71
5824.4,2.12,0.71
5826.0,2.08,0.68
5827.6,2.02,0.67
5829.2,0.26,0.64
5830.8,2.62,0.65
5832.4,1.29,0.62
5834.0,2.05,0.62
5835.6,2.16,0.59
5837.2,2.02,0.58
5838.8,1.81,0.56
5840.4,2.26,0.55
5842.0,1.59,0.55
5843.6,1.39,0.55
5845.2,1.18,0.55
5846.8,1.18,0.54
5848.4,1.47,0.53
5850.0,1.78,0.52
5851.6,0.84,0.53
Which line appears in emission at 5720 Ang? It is [O III]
